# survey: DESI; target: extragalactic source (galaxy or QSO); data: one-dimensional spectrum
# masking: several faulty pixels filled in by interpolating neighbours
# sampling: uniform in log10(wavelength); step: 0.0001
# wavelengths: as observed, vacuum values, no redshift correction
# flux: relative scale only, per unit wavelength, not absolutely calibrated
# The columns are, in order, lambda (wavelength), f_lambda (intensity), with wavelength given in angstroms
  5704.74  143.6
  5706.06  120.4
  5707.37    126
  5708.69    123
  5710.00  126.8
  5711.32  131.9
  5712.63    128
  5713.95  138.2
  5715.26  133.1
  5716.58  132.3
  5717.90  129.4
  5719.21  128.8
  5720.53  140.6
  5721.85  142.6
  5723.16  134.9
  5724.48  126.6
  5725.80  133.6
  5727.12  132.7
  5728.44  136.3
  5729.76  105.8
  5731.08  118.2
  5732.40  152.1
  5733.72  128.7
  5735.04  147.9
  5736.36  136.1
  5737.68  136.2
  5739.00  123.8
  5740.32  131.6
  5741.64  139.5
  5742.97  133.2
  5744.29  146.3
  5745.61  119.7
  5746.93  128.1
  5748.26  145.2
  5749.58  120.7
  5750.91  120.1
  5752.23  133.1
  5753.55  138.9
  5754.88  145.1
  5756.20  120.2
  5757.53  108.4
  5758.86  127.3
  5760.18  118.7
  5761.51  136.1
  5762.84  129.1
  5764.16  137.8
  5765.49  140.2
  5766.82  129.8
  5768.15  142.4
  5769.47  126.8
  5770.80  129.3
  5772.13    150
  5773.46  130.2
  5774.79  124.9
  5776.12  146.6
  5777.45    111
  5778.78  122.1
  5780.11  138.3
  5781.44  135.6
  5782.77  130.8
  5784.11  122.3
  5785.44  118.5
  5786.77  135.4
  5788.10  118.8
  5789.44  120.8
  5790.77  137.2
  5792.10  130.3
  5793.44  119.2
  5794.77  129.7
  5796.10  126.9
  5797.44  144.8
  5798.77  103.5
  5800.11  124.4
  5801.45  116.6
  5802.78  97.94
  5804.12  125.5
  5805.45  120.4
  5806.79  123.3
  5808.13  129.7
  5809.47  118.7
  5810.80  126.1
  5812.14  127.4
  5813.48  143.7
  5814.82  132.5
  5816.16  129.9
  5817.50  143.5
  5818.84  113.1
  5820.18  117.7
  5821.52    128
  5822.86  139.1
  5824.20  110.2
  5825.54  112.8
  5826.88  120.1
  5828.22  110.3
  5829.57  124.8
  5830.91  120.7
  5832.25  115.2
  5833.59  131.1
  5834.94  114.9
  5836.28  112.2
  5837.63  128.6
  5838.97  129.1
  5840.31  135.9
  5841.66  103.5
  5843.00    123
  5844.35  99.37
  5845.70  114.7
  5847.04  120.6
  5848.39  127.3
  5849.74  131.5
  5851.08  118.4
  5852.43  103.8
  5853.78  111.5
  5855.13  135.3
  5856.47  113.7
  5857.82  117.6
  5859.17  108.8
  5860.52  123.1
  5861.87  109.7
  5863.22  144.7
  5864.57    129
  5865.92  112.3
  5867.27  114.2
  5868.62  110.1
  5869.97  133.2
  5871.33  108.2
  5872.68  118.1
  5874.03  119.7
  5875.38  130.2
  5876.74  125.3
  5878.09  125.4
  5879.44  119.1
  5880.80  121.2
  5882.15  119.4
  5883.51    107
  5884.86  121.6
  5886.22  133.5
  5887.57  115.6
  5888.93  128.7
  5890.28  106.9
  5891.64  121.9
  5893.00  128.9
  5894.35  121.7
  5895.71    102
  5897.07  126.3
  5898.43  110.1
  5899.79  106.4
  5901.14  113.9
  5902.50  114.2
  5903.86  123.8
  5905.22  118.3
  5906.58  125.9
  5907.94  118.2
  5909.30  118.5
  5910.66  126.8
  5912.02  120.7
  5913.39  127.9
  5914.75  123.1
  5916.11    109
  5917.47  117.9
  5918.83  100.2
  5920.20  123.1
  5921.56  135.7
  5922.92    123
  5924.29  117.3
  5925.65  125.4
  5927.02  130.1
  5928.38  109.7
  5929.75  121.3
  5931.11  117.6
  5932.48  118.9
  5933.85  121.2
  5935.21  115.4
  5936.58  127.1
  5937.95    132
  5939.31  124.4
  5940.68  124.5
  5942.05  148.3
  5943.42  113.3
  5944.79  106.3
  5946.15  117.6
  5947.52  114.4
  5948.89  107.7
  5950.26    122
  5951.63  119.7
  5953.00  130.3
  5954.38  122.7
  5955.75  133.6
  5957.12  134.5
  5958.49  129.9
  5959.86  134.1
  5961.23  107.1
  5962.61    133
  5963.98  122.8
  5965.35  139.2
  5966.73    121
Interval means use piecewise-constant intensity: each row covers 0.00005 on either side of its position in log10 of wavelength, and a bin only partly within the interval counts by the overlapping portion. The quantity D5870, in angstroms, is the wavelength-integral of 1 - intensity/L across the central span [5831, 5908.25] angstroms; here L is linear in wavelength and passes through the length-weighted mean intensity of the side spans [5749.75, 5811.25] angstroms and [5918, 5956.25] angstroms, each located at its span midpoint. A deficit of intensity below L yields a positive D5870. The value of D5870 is 2.9 angstroms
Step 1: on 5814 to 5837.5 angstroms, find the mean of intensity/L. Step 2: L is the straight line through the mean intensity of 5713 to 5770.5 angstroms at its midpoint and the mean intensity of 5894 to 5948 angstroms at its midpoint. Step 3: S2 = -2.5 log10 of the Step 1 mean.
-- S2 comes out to 0.03 mag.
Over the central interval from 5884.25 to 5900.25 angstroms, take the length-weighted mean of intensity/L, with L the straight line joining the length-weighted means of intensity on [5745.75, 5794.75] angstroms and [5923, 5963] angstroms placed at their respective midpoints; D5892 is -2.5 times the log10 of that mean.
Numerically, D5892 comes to 0.05 mag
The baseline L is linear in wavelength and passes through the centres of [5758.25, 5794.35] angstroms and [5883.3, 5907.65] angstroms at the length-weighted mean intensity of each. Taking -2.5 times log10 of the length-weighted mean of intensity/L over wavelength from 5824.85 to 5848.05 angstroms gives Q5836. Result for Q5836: 0.05 mag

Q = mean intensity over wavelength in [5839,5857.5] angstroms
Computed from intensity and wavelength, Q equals 119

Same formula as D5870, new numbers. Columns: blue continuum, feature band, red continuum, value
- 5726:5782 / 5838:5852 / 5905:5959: 0.7 angstroms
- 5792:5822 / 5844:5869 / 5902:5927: 0.9 angstroms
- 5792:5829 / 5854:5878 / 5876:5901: -0.1 angstroms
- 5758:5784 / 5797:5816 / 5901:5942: 0.8 angstroms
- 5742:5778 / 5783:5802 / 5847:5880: 0.4 angstroms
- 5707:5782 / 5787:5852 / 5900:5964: 2.5 angstroms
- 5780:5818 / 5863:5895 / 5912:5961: 0.7 angstroms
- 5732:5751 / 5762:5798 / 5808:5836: -0.4 angstroms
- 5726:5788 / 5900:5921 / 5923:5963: 0.9 angstroms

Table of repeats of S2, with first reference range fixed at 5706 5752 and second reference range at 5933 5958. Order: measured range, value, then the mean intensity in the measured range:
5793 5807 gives 0.07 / 121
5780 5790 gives 0.02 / 127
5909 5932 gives 0.03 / 120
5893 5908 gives 0.07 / 117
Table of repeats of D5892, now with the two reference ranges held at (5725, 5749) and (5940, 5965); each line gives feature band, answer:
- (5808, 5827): 0.03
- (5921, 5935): 0.03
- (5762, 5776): -0.02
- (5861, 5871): 0.05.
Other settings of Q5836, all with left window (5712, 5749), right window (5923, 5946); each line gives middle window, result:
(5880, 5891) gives 0.049 mag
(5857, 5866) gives 0.042 mag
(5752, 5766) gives 0.011 mag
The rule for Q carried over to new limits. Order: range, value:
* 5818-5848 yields 120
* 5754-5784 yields 131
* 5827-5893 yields 120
